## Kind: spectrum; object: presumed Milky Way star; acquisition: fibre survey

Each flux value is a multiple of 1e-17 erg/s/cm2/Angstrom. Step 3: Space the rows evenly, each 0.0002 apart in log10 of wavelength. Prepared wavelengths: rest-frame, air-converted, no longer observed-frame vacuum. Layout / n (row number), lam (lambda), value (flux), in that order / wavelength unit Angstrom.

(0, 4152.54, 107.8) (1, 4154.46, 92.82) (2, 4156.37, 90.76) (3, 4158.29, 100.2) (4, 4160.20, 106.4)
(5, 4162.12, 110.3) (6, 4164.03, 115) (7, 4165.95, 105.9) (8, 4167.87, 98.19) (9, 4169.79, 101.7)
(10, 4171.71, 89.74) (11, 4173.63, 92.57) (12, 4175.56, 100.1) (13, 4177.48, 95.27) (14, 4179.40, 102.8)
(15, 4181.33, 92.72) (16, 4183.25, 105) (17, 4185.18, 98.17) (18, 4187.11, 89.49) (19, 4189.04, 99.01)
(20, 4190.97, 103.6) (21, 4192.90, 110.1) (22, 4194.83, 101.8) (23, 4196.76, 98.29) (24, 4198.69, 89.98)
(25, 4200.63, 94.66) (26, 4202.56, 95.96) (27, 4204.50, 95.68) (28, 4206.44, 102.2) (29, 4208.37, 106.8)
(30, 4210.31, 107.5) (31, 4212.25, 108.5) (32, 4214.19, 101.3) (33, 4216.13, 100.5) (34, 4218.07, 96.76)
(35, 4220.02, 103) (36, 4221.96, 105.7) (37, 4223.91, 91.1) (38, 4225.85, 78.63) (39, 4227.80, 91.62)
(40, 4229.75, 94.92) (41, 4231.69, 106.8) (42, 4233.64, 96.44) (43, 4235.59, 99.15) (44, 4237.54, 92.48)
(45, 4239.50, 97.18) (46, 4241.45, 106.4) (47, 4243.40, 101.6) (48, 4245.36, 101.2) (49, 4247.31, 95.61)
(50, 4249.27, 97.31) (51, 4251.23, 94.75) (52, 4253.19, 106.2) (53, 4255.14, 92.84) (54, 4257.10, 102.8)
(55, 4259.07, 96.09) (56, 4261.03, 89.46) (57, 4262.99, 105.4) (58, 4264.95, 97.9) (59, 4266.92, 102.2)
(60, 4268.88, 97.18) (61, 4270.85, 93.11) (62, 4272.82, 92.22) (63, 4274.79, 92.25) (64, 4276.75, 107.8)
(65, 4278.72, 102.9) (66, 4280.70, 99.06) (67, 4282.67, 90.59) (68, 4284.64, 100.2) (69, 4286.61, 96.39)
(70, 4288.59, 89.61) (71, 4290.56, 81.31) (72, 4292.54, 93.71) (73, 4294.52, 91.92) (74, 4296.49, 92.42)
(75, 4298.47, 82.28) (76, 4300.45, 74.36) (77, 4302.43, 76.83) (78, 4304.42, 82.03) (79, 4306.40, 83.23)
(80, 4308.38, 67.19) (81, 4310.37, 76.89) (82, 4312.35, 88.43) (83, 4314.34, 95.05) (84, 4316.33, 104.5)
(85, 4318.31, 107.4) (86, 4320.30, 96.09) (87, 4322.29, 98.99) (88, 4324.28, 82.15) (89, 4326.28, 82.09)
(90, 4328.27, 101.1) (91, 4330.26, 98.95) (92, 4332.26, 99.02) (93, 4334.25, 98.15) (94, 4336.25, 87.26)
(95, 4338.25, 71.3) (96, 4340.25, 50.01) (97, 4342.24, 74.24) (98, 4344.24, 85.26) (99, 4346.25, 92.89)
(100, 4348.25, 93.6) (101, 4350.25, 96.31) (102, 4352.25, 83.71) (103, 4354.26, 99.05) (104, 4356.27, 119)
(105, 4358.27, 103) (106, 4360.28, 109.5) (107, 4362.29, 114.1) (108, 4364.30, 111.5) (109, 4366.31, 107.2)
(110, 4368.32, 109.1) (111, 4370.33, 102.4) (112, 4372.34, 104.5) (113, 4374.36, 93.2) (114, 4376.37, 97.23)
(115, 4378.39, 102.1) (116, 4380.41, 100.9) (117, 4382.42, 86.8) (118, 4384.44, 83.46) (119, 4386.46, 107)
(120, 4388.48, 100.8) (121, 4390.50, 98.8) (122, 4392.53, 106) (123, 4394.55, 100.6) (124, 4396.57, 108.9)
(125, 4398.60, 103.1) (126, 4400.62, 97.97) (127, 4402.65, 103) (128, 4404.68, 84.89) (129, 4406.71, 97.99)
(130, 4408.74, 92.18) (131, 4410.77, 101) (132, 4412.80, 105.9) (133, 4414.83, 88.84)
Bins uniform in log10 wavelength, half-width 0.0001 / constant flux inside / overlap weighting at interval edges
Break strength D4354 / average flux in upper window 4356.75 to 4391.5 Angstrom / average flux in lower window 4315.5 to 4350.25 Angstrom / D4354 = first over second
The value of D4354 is 1.14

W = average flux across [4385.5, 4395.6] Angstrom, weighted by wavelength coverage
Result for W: 103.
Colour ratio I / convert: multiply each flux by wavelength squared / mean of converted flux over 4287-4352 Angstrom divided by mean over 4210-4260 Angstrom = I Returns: 0.9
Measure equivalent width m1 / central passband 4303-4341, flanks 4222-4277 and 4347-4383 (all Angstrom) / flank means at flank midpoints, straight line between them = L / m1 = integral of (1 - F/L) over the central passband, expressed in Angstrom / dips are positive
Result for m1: 4.6 Angstrom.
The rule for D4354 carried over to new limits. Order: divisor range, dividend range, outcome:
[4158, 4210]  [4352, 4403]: 1.02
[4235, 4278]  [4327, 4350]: 0.88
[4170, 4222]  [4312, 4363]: 0.94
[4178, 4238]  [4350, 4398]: 1.03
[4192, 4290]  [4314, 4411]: 0.98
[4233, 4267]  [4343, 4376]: 1.03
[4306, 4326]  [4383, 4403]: 1.12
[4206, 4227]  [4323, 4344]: 0.85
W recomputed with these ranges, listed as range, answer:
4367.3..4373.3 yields 105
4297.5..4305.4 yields 78.8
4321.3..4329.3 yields 91.1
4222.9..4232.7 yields 92.7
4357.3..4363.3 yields 109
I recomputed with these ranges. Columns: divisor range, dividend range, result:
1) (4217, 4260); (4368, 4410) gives 1.09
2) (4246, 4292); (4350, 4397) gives 1.11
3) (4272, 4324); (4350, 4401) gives 1.16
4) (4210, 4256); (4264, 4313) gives 0.94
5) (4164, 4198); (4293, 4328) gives 0.94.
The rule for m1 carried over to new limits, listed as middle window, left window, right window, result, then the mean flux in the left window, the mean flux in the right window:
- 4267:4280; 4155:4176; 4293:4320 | -1.14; 101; 86.8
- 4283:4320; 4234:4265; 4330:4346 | 0.41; 98.5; 82.7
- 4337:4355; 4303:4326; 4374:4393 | 1.96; 88.8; 97.5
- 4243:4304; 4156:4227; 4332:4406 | 2.39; 99.6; 96.9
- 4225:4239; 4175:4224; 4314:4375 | 0.64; 100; 95.9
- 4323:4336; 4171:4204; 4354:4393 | 1.05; 97.6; 103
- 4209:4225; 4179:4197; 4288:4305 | -0.95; 100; 84.9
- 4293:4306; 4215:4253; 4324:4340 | 1.10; 97.6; 88.4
